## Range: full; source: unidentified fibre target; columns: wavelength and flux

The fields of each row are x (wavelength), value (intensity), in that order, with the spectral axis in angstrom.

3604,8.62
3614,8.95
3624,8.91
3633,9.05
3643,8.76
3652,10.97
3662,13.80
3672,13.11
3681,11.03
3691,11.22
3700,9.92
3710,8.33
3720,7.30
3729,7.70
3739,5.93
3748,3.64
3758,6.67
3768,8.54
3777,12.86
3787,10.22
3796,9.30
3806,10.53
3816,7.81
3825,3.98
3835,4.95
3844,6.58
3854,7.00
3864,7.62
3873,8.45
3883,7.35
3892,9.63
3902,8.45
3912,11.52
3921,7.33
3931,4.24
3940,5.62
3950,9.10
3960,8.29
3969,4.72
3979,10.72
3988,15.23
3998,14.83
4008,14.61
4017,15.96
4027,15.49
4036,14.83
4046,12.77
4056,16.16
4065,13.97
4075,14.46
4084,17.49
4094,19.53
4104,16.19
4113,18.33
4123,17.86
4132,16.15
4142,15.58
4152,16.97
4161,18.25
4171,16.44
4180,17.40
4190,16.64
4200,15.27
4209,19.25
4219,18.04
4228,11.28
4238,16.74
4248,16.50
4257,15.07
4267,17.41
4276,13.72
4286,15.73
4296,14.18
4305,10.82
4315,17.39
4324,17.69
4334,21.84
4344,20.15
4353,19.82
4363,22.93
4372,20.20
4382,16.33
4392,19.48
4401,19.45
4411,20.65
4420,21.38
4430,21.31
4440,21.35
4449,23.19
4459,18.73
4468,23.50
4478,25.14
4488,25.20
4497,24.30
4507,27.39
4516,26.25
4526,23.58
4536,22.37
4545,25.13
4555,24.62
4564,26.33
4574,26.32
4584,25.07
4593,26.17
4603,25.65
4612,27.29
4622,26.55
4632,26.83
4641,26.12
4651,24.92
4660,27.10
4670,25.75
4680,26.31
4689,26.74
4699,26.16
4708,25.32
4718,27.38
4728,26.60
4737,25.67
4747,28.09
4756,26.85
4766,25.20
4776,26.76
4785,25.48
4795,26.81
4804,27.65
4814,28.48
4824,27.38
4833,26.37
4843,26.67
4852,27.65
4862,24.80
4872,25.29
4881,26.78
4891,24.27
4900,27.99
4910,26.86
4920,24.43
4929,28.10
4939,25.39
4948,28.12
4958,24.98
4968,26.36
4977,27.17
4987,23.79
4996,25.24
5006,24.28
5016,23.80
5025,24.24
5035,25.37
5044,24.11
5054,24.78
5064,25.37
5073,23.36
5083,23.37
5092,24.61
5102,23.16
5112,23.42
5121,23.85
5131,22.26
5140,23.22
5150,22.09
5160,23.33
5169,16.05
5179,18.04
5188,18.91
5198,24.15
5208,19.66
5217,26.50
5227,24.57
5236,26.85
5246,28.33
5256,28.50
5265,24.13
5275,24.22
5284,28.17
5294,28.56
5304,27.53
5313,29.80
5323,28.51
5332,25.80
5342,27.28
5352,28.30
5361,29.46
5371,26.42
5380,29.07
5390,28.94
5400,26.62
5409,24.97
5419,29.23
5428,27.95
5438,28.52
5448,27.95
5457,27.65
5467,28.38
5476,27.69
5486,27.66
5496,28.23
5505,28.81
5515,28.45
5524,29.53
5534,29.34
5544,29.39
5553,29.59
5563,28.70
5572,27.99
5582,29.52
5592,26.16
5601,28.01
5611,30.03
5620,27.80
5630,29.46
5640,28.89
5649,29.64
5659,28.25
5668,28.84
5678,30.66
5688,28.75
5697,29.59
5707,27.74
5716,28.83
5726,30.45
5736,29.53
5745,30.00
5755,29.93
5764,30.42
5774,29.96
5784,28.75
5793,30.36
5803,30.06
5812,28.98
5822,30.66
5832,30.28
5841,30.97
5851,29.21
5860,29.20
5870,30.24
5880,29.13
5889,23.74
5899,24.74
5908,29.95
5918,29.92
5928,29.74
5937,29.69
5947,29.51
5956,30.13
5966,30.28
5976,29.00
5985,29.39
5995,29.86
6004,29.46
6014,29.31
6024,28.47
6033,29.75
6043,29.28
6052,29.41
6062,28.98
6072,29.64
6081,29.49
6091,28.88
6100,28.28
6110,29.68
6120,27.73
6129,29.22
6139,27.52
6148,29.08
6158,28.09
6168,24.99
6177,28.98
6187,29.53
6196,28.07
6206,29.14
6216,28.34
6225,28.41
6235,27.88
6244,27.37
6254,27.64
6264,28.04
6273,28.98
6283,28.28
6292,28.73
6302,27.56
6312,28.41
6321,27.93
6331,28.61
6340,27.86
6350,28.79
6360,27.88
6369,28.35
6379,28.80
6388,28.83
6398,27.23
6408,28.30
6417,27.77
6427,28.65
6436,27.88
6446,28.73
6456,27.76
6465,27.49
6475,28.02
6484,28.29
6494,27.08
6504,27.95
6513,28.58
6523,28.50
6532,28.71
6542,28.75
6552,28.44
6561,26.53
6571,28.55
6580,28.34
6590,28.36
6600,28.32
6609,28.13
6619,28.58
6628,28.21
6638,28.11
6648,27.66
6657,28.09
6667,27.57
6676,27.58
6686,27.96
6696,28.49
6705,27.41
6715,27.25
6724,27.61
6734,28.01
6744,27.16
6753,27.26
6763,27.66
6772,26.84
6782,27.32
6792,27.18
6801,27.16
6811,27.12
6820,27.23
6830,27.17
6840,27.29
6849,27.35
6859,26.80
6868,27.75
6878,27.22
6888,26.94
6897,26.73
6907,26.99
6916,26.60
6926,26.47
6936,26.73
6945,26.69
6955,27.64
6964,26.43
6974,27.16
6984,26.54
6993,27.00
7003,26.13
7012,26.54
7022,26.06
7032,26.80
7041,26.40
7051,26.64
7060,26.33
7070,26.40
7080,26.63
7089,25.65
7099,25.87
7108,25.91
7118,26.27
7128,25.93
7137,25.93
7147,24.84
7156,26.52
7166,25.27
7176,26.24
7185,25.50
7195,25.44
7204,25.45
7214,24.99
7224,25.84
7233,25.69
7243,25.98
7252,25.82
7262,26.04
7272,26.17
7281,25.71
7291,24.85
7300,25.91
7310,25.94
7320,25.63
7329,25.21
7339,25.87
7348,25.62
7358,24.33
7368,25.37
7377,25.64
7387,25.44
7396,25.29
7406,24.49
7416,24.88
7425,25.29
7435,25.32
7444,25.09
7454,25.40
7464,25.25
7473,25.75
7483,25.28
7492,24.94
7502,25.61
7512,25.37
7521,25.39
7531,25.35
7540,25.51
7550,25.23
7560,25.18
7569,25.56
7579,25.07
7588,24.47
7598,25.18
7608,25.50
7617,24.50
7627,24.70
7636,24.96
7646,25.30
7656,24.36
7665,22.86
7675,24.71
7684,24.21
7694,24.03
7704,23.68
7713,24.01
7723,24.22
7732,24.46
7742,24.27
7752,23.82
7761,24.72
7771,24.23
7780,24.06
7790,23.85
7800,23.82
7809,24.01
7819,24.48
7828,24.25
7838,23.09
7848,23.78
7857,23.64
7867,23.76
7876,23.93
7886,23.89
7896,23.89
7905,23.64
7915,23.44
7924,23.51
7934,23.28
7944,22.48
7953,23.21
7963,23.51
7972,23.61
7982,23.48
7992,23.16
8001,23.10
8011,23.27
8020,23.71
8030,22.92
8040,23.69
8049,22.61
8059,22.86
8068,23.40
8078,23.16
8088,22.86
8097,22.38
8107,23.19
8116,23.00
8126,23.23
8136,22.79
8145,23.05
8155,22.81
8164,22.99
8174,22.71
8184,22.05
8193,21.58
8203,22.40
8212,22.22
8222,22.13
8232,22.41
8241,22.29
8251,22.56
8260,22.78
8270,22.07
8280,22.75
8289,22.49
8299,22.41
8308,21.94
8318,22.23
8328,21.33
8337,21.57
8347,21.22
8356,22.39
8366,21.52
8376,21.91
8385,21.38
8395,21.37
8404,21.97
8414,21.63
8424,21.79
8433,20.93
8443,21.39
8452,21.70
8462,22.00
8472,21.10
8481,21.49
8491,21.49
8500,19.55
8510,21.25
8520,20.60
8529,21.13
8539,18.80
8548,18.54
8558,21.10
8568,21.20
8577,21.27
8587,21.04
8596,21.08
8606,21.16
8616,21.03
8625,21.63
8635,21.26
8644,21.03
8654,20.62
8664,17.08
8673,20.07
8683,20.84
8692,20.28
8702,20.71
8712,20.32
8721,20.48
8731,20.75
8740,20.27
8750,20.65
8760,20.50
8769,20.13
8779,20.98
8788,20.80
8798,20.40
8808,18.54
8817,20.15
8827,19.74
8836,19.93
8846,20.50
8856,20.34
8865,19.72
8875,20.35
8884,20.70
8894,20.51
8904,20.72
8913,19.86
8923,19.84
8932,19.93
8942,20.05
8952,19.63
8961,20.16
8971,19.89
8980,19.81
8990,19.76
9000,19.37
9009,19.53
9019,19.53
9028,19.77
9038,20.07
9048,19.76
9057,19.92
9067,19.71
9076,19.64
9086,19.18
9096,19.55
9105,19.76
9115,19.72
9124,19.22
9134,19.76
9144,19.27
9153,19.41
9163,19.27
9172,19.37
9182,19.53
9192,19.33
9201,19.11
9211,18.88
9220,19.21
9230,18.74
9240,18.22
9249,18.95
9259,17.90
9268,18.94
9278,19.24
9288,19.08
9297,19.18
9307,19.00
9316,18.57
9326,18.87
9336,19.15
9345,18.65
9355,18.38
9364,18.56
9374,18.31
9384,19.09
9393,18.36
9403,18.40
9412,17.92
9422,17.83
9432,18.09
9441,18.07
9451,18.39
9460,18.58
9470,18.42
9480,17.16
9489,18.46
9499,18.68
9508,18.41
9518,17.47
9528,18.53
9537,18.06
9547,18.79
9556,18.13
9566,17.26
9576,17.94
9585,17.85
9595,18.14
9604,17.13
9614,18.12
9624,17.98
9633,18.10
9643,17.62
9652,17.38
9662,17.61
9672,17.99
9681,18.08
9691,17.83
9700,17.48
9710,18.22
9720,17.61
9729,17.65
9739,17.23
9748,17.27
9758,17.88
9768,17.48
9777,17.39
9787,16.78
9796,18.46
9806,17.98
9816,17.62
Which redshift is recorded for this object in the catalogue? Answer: 0.000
